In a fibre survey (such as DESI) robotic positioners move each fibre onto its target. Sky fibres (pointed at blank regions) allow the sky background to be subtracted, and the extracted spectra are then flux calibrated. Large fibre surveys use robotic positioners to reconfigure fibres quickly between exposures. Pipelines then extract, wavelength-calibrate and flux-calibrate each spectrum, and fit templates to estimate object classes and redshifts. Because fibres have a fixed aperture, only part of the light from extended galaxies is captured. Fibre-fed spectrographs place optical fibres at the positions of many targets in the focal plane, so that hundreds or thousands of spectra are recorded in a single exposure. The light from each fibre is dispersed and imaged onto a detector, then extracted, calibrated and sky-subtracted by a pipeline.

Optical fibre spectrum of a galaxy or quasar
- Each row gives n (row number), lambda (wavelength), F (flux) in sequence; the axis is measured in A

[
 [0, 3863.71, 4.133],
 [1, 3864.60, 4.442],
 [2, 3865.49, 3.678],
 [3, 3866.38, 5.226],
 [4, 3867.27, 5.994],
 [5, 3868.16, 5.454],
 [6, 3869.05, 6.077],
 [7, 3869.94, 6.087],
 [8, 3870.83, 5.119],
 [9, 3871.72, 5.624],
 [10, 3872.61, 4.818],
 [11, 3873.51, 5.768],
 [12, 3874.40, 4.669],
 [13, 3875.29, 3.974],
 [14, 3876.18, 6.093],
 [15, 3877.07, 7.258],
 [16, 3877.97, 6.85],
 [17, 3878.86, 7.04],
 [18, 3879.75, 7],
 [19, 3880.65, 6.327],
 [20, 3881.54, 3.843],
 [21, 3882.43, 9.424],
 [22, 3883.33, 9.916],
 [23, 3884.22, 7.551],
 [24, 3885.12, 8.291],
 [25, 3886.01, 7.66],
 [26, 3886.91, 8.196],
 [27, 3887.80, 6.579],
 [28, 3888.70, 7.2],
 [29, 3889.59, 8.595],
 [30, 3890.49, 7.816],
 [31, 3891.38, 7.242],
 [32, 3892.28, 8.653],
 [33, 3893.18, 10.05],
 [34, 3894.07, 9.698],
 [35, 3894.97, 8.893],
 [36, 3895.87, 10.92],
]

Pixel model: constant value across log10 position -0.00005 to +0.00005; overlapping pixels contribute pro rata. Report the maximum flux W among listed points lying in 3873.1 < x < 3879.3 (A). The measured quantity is 7.258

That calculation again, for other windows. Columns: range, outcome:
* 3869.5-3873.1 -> 6.087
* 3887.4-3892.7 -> 8.653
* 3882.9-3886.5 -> 9.916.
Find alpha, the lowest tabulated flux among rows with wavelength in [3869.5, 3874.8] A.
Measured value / 4.669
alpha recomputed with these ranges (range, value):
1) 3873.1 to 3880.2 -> 3.974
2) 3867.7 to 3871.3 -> 5.119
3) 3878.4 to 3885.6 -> 3.843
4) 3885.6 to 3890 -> 6.579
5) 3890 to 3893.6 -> 7.242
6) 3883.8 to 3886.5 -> 7.551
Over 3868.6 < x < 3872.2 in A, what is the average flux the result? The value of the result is 5.73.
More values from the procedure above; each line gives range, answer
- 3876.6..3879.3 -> 7.04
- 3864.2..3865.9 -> 4.06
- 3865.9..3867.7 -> 5.57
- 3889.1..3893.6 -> 8.45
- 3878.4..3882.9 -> 6.74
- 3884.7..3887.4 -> 8.03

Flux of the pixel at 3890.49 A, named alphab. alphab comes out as 7.816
